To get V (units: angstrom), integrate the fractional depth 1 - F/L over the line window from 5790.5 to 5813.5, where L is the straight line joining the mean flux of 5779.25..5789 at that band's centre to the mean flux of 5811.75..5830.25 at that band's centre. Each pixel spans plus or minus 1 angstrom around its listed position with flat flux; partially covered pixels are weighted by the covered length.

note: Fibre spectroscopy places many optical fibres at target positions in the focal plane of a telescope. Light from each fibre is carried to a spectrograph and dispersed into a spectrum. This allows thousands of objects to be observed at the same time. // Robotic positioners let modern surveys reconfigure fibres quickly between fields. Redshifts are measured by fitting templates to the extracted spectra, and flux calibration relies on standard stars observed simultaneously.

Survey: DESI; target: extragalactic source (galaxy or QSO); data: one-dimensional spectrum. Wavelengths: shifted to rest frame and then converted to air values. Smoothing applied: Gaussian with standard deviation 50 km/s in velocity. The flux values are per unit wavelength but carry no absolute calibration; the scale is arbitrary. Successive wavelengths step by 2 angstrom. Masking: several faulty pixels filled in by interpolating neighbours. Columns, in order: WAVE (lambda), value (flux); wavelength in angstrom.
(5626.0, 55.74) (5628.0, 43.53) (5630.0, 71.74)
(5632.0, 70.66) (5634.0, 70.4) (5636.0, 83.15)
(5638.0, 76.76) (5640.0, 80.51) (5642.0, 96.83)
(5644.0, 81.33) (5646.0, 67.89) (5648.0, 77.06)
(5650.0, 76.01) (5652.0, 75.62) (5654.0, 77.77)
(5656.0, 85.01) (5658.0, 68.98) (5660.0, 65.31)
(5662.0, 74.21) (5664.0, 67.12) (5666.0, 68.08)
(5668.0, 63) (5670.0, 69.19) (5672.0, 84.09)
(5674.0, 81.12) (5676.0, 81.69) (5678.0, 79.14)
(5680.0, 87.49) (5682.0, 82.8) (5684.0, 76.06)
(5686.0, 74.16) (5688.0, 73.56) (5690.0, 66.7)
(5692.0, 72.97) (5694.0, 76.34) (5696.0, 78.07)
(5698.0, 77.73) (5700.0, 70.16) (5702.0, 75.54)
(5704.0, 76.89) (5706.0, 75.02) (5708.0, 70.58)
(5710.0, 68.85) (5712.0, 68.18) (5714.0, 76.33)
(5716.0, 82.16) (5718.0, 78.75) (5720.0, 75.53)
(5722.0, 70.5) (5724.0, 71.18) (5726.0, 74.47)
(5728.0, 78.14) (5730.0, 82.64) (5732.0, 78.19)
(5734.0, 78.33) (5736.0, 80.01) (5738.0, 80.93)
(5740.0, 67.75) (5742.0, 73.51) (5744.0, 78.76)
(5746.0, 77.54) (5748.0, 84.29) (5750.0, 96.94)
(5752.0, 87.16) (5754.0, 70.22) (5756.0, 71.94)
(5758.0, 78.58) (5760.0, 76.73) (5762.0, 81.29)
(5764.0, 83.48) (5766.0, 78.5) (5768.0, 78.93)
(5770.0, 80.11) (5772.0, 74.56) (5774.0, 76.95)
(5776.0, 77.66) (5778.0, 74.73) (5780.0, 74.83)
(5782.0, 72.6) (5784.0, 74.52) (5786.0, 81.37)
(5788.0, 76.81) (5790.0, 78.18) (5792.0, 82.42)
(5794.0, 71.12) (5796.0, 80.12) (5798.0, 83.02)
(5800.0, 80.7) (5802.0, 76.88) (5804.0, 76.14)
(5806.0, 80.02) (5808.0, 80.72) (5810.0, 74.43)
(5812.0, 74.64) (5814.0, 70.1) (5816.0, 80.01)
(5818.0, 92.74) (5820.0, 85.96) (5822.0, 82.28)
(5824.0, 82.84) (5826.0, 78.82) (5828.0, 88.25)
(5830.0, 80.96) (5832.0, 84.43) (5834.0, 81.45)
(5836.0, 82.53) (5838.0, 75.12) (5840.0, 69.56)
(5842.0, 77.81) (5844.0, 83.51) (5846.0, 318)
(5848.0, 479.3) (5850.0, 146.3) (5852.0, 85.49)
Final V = 0.25 angstrom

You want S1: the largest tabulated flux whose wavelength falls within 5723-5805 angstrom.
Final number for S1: 96.94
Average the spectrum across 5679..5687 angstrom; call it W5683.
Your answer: 80.1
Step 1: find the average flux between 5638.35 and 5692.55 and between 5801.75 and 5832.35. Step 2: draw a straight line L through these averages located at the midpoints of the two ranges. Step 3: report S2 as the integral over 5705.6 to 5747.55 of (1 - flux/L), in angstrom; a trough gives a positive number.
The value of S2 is 1.2 angstrom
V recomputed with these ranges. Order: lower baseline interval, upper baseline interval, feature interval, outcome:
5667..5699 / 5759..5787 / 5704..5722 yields 0.6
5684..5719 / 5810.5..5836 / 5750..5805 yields 0.6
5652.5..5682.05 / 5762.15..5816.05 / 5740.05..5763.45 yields -0.7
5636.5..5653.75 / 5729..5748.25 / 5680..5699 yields 0.6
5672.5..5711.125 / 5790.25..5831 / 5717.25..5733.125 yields 0.2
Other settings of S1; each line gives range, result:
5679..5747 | 87.49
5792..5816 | 83.02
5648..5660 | 85.01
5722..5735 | 82.64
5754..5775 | 83.48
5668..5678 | 84.09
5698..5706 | 77.73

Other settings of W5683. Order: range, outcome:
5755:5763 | 77.1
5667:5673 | 72.1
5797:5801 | 81.9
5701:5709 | 74.5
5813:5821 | 82.2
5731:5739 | 79.4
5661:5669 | 68.1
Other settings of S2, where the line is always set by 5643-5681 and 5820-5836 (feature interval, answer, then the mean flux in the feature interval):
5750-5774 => 0.25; 79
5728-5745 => 0.25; 77.6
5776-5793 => 0.83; 77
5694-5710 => 0.53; 74.6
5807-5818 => 0.63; 77.5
